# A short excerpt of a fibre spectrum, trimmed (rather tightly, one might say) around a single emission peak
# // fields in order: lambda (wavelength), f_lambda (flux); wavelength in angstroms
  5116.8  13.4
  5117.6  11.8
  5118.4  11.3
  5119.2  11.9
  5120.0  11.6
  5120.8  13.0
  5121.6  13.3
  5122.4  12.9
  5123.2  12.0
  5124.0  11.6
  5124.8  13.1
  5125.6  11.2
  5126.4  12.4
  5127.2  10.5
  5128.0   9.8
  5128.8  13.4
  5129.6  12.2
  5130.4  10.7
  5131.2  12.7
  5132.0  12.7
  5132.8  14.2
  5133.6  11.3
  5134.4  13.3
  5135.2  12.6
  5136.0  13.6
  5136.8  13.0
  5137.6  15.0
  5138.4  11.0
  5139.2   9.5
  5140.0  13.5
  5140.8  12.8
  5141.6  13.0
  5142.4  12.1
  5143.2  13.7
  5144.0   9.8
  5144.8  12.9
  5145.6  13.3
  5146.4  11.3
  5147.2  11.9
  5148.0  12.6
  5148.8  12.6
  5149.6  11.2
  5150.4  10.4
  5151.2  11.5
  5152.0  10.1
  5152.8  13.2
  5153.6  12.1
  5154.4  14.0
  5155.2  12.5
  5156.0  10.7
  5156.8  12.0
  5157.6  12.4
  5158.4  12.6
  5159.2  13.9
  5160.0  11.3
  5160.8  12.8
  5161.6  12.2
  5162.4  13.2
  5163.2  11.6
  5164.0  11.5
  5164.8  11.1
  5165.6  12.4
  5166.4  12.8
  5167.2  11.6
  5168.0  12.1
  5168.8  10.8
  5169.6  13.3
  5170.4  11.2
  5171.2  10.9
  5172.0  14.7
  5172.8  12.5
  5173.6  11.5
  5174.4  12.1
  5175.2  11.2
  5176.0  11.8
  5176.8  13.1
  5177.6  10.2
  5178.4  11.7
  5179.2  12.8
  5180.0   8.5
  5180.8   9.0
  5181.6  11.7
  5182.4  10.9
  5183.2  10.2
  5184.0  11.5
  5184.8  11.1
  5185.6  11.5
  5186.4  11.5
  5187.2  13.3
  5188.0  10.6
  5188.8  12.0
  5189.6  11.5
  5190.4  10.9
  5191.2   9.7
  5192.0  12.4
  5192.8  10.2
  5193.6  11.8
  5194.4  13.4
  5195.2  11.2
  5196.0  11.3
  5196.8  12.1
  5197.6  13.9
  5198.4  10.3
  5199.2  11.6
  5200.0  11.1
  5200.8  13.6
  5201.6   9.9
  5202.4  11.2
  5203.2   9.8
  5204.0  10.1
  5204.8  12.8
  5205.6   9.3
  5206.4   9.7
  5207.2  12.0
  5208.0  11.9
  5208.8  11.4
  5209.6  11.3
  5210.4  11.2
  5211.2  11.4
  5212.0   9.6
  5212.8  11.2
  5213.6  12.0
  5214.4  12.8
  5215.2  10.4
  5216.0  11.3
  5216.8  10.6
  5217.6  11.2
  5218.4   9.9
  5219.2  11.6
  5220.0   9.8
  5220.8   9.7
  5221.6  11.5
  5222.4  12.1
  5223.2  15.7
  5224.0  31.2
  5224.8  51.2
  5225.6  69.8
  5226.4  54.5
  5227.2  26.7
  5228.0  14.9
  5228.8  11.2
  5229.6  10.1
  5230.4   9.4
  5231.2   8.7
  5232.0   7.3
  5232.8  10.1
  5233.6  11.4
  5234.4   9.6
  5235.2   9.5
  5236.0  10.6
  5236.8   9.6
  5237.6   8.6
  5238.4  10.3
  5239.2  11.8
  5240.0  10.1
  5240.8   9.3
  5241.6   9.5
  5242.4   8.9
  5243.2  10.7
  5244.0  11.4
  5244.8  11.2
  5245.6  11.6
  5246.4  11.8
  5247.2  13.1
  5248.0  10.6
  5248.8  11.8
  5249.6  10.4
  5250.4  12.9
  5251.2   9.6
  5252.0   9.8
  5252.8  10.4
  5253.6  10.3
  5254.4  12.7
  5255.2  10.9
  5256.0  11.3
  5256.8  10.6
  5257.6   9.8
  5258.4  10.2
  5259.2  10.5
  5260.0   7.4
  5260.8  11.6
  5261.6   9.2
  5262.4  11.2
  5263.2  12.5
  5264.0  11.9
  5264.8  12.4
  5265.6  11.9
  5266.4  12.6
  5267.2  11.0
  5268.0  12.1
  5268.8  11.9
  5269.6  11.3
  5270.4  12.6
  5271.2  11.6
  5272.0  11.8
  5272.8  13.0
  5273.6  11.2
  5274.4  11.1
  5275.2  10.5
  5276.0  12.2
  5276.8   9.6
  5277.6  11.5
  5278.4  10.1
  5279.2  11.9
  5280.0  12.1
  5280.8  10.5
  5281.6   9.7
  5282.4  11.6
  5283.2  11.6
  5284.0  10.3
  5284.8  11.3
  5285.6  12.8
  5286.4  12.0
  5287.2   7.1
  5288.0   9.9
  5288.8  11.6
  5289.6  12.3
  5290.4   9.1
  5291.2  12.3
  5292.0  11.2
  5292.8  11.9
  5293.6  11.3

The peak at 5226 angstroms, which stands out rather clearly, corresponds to Hbeta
